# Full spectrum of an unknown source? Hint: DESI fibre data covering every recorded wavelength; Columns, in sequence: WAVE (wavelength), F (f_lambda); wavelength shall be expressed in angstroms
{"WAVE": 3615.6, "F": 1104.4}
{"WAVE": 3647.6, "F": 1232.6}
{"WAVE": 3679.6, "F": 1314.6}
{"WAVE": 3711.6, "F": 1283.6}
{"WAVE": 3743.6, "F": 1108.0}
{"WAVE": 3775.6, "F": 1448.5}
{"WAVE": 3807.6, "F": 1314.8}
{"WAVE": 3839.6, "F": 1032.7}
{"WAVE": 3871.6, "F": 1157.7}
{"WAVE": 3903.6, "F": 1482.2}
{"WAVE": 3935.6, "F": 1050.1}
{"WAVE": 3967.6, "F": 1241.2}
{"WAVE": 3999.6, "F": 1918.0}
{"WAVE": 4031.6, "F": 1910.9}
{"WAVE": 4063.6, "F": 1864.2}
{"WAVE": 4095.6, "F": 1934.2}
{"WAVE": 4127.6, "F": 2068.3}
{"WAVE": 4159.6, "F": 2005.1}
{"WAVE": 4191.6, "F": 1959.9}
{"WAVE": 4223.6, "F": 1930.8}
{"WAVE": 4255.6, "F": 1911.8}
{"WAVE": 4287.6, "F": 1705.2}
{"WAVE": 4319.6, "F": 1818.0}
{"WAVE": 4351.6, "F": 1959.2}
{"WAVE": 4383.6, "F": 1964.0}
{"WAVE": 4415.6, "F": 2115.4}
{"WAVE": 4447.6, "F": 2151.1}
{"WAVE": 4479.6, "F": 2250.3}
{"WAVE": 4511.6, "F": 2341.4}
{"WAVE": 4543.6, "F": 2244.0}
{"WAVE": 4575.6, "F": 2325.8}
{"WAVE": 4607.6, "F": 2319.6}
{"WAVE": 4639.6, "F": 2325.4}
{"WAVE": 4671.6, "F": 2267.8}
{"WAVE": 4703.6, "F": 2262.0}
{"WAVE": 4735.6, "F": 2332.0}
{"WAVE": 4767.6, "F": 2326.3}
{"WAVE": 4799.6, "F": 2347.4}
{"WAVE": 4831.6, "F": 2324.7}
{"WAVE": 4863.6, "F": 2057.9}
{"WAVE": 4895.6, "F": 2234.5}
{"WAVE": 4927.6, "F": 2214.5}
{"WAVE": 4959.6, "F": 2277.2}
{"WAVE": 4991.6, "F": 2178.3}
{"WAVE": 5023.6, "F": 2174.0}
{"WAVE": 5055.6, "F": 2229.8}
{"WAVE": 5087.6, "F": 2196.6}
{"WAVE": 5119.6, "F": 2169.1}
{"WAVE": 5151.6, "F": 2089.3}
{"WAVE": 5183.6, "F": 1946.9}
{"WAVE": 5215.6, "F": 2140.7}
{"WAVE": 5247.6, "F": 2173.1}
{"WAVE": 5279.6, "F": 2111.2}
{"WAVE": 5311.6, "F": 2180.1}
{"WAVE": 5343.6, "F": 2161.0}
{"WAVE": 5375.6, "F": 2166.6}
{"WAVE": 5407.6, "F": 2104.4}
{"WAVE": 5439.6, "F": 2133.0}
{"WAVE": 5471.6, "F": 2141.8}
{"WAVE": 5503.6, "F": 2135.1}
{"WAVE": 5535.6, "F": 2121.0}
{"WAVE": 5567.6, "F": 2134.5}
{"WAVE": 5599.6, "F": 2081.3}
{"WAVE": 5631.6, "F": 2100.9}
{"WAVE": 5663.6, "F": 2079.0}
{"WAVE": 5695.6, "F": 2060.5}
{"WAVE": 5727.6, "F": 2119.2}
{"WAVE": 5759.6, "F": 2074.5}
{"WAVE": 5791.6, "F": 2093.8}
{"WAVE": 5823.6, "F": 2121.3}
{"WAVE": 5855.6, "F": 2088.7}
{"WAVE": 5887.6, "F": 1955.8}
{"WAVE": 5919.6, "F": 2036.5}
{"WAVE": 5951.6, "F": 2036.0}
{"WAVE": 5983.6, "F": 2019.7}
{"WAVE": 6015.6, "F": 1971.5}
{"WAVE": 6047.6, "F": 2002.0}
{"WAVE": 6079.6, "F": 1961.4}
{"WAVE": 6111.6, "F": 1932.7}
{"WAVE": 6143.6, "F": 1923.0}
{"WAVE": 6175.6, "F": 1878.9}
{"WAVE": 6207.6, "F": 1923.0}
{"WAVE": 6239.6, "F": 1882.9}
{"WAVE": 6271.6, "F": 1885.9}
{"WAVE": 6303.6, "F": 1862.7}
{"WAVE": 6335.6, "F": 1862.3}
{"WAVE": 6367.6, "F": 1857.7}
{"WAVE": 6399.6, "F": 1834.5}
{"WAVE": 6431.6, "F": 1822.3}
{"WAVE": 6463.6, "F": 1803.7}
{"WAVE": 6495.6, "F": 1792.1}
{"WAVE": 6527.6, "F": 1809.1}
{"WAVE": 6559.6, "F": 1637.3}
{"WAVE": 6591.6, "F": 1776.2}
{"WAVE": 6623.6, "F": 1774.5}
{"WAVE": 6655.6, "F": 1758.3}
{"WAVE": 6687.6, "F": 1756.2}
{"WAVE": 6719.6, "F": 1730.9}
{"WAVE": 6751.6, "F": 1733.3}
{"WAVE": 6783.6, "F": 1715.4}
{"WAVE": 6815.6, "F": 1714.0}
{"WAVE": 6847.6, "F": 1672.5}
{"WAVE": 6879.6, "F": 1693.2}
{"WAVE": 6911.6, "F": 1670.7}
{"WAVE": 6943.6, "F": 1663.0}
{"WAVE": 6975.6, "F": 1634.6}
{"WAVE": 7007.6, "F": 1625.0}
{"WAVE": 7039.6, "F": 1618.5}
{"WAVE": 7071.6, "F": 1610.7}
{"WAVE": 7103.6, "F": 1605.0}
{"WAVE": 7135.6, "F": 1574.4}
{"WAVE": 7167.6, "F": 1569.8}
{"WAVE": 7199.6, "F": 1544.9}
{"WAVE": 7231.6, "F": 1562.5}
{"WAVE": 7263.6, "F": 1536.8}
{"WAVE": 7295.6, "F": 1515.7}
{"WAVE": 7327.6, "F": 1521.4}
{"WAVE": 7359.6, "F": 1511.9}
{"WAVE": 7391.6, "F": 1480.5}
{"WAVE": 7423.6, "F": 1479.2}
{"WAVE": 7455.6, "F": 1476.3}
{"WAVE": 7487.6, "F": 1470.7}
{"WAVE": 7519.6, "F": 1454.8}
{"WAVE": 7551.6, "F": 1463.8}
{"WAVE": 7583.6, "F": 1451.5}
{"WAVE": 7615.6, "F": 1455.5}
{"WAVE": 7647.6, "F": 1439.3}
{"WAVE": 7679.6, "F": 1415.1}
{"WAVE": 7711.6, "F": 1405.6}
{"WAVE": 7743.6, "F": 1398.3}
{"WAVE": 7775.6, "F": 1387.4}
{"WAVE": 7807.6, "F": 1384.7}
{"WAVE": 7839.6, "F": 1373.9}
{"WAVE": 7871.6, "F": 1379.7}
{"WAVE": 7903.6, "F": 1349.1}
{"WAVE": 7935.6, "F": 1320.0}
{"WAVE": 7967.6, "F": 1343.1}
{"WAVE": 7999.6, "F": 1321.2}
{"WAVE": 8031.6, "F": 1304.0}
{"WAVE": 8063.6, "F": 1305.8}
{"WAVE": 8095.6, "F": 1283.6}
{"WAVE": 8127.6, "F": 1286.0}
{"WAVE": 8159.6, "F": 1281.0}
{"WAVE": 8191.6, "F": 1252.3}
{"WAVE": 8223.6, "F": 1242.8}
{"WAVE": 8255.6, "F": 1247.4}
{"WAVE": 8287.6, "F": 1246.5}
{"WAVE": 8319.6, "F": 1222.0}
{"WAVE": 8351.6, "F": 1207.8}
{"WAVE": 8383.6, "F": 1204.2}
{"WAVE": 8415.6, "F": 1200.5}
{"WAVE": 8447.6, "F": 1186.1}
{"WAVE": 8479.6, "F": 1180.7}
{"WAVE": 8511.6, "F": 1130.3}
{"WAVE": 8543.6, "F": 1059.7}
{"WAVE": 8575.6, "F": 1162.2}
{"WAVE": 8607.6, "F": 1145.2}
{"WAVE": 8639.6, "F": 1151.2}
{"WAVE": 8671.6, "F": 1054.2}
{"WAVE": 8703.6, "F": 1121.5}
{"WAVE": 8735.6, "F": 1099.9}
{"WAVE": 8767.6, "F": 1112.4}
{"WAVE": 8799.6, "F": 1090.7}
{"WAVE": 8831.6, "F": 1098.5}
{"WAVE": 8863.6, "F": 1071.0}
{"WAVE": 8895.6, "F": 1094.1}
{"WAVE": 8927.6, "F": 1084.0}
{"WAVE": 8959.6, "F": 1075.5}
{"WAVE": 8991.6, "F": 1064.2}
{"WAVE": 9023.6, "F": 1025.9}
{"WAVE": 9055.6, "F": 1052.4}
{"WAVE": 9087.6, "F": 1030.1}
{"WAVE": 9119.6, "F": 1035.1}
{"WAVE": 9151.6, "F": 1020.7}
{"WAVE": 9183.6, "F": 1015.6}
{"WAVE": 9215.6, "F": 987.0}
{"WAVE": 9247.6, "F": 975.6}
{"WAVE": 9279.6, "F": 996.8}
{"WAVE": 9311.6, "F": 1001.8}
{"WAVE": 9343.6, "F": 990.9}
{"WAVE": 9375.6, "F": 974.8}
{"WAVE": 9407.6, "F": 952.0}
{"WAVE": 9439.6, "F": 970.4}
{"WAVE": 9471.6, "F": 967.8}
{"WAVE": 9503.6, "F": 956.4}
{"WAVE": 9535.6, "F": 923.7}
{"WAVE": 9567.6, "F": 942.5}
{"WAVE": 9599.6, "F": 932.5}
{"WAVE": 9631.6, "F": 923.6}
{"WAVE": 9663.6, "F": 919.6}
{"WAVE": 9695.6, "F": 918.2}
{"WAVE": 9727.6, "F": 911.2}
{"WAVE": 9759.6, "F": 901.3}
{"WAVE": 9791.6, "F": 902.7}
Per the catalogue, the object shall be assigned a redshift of 0.000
